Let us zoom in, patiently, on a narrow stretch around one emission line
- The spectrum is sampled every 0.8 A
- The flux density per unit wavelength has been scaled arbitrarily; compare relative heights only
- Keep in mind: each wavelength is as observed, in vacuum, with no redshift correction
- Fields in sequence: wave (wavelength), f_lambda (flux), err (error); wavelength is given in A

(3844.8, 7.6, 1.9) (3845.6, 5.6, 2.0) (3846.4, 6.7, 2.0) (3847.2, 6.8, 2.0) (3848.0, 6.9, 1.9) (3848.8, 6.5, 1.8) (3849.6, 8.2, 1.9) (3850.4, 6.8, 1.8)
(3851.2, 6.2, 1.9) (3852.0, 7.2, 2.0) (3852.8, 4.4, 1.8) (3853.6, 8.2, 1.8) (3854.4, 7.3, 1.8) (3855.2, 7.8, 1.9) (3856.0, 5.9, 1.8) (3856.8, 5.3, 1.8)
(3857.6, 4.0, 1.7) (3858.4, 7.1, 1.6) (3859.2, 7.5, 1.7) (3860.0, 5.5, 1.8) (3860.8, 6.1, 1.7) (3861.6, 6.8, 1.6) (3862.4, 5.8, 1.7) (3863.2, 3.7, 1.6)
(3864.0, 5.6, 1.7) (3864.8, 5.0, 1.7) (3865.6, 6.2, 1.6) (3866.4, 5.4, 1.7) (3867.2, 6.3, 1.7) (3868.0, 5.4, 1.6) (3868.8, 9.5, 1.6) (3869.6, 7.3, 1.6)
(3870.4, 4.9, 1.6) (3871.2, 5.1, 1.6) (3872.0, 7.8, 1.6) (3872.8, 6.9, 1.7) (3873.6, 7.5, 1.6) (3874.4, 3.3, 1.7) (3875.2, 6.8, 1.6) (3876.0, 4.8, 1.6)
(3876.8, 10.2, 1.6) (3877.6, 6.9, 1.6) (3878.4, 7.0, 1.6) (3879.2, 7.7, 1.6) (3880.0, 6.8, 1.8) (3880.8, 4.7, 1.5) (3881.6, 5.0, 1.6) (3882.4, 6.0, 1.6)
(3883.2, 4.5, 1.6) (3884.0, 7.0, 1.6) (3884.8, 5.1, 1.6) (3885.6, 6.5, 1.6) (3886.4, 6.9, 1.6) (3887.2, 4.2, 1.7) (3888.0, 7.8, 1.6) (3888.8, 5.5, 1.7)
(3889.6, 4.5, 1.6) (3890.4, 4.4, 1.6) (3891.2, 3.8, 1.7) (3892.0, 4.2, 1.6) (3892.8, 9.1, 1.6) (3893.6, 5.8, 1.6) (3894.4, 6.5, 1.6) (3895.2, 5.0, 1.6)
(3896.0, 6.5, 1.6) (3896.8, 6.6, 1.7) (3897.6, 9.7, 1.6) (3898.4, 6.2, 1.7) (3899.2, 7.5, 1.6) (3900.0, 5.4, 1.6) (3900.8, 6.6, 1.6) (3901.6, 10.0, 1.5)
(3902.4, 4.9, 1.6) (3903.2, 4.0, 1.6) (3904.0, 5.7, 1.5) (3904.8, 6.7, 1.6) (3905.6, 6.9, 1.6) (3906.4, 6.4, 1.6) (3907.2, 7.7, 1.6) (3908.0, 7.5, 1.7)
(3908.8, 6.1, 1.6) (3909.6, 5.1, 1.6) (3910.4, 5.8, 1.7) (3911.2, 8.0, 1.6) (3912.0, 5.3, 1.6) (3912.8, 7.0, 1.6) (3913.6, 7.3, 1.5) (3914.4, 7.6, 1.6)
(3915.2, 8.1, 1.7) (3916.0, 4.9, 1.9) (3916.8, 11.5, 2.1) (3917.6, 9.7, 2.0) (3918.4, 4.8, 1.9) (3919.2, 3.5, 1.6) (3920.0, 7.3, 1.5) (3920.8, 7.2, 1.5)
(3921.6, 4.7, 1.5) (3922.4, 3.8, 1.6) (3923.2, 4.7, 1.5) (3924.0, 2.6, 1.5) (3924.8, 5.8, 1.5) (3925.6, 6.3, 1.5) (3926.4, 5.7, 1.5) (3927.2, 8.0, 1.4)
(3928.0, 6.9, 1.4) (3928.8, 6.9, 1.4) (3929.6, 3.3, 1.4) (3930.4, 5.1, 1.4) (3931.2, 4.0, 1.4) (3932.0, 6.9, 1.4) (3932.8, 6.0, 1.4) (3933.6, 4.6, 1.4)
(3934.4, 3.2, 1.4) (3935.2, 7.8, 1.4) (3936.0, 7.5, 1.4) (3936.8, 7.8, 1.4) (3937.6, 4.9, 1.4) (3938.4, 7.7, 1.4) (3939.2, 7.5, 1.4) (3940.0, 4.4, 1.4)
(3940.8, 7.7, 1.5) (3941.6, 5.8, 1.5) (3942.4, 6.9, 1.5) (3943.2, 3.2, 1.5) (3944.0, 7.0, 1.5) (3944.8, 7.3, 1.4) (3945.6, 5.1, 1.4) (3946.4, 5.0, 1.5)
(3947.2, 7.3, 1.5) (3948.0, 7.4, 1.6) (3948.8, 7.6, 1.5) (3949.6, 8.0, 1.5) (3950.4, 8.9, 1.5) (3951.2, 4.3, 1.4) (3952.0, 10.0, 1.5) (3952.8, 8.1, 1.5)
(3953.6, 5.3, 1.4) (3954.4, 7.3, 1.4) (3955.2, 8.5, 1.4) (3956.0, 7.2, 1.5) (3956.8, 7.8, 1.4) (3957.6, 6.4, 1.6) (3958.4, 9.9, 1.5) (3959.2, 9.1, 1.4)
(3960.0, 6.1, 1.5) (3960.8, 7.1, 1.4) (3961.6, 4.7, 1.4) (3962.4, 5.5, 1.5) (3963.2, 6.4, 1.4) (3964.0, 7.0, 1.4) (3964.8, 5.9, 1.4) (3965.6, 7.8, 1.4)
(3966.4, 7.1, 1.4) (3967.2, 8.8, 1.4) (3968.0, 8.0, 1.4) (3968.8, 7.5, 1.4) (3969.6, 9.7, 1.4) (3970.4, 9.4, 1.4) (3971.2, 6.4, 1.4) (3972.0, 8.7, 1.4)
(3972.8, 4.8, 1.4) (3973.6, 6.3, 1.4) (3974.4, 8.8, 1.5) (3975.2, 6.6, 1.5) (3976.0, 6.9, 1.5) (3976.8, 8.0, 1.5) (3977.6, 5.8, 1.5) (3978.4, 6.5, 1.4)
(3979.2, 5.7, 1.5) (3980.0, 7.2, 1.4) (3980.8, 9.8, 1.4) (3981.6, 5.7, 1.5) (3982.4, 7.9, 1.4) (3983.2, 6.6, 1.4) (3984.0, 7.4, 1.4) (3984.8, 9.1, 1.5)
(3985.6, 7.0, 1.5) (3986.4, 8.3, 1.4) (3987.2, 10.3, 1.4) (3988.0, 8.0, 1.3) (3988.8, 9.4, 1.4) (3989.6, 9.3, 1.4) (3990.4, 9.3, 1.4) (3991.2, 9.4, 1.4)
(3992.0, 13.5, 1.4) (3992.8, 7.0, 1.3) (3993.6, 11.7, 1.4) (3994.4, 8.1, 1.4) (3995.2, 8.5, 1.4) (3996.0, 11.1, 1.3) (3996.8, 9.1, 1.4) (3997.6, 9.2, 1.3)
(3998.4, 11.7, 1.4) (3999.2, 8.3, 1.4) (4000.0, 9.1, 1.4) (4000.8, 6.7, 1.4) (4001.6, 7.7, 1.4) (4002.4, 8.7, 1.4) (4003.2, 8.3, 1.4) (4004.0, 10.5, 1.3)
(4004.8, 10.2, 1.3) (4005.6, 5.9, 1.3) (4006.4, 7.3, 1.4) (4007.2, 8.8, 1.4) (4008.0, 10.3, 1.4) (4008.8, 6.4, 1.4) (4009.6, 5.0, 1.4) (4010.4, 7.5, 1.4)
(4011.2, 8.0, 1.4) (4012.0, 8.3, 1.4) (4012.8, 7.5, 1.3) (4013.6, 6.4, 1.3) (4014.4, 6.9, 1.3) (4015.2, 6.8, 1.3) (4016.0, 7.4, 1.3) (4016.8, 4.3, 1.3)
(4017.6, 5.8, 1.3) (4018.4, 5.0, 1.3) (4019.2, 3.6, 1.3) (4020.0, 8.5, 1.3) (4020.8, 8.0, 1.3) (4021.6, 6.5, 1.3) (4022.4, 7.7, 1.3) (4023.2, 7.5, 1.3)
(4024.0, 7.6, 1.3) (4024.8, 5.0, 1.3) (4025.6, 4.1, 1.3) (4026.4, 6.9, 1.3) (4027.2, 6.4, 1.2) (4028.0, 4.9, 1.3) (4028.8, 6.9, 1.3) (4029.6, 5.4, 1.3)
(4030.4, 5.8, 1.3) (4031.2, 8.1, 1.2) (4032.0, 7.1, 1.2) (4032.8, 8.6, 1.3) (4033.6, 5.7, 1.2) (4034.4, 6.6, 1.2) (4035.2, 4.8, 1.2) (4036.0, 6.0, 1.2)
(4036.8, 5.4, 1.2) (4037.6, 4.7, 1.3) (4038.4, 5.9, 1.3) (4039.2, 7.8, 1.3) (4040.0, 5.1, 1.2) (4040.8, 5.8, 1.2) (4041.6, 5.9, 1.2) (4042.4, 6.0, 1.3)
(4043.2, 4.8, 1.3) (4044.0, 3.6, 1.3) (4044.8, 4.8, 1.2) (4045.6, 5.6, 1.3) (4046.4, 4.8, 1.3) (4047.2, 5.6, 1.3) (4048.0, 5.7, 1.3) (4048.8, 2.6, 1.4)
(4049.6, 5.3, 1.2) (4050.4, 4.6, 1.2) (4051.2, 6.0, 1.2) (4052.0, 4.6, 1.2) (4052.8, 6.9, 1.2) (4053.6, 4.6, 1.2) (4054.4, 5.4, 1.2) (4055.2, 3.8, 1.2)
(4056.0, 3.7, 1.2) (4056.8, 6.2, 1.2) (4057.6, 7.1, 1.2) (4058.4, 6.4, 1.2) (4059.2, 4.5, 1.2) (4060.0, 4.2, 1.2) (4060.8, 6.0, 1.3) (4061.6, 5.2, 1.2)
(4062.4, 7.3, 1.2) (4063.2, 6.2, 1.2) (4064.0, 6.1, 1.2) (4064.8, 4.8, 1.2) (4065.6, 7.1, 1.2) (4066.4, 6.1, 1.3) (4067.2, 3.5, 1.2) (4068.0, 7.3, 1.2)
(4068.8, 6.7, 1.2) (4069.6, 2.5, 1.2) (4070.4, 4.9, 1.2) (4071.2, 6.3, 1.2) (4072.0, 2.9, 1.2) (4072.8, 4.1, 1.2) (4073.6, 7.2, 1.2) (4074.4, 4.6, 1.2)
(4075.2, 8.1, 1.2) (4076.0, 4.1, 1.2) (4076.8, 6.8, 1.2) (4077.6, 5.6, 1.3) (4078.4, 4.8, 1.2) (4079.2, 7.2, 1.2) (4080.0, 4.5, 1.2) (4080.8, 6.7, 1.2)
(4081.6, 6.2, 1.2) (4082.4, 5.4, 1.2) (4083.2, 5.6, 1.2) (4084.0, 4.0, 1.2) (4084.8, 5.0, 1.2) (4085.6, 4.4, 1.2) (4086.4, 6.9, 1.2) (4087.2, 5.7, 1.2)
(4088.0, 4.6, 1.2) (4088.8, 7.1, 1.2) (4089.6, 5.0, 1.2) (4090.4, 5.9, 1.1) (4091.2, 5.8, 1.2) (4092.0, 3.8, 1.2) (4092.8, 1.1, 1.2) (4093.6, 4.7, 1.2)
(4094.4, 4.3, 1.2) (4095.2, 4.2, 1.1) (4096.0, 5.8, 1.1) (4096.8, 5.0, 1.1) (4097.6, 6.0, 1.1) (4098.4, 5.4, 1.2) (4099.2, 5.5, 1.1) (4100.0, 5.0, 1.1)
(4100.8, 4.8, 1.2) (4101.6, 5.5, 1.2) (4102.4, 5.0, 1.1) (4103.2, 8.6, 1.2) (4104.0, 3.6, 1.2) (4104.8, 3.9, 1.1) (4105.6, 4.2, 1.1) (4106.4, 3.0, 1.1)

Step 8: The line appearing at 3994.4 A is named C III] 1909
